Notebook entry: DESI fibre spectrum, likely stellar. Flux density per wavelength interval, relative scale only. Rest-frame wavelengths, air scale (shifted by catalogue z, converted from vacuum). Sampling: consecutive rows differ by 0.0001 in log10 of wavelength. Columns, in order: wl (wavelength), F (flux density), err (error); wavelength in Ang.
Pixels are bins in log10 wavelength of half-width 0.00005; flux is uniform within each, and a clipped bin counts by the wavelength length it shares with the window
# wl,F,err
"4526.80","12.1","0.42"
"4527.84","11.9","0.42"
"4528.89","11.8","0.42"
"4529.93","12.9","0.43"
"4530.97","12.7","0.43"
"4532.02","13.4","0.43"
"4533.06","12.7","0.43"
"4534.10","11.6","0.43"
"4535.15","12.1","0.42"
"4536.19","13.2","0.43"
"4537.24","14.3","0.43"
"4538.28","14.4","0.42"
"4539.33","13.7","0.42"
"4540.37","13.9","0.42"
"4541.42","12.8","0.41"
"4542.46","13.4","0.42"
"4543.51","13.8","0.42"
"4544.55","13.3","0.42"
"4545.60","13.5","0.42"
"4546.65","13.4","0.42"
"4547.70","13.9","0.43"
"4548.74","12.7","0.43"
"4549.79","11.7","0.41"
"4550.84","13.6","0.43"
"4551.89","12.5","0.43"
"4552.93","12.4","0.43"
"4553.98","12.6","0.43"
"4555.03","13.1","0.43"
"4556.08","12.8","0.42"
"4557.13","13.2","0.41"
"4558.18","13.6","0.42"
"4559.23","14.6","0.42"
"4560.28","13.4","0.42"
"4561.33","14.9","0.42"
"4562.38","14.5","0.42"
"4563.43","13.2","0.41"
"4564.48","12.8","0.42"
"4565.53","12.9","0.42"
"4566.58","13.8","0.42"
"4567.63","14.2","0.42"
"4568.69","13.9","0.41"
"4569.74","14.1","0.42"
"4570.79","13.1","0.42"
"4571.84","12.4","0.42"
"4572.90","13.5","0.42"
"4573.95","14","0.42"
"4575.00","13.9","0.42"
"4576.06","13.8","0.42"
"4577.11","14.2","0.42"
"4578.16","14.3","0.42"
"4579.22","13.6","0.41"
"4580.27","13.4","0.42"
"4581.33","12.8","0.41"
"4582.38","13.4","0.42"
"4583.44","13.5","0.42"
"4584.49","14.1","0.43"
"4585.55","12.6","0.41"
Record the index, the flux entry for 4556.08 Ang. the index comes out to 12.8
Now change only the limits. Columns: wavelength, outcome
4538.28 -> 14.4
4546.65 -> 13.4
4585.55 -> 12.6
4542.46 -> 13.4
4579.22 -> 13.6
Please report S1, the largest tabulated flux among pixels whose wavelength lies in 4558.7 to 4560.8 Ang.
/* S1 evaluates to 14.6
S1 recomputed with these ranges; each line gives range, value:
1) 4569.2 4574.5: 14.1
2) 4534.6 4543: 14.4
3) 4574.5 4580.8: 14.3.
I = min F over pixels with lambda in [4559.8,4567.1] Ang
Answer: 12.8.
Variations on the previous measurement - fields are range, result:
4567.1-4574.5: 12.4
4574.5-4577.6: 13.8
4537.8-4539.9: 13.7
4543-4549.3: 12.7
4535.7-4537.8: 13.2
